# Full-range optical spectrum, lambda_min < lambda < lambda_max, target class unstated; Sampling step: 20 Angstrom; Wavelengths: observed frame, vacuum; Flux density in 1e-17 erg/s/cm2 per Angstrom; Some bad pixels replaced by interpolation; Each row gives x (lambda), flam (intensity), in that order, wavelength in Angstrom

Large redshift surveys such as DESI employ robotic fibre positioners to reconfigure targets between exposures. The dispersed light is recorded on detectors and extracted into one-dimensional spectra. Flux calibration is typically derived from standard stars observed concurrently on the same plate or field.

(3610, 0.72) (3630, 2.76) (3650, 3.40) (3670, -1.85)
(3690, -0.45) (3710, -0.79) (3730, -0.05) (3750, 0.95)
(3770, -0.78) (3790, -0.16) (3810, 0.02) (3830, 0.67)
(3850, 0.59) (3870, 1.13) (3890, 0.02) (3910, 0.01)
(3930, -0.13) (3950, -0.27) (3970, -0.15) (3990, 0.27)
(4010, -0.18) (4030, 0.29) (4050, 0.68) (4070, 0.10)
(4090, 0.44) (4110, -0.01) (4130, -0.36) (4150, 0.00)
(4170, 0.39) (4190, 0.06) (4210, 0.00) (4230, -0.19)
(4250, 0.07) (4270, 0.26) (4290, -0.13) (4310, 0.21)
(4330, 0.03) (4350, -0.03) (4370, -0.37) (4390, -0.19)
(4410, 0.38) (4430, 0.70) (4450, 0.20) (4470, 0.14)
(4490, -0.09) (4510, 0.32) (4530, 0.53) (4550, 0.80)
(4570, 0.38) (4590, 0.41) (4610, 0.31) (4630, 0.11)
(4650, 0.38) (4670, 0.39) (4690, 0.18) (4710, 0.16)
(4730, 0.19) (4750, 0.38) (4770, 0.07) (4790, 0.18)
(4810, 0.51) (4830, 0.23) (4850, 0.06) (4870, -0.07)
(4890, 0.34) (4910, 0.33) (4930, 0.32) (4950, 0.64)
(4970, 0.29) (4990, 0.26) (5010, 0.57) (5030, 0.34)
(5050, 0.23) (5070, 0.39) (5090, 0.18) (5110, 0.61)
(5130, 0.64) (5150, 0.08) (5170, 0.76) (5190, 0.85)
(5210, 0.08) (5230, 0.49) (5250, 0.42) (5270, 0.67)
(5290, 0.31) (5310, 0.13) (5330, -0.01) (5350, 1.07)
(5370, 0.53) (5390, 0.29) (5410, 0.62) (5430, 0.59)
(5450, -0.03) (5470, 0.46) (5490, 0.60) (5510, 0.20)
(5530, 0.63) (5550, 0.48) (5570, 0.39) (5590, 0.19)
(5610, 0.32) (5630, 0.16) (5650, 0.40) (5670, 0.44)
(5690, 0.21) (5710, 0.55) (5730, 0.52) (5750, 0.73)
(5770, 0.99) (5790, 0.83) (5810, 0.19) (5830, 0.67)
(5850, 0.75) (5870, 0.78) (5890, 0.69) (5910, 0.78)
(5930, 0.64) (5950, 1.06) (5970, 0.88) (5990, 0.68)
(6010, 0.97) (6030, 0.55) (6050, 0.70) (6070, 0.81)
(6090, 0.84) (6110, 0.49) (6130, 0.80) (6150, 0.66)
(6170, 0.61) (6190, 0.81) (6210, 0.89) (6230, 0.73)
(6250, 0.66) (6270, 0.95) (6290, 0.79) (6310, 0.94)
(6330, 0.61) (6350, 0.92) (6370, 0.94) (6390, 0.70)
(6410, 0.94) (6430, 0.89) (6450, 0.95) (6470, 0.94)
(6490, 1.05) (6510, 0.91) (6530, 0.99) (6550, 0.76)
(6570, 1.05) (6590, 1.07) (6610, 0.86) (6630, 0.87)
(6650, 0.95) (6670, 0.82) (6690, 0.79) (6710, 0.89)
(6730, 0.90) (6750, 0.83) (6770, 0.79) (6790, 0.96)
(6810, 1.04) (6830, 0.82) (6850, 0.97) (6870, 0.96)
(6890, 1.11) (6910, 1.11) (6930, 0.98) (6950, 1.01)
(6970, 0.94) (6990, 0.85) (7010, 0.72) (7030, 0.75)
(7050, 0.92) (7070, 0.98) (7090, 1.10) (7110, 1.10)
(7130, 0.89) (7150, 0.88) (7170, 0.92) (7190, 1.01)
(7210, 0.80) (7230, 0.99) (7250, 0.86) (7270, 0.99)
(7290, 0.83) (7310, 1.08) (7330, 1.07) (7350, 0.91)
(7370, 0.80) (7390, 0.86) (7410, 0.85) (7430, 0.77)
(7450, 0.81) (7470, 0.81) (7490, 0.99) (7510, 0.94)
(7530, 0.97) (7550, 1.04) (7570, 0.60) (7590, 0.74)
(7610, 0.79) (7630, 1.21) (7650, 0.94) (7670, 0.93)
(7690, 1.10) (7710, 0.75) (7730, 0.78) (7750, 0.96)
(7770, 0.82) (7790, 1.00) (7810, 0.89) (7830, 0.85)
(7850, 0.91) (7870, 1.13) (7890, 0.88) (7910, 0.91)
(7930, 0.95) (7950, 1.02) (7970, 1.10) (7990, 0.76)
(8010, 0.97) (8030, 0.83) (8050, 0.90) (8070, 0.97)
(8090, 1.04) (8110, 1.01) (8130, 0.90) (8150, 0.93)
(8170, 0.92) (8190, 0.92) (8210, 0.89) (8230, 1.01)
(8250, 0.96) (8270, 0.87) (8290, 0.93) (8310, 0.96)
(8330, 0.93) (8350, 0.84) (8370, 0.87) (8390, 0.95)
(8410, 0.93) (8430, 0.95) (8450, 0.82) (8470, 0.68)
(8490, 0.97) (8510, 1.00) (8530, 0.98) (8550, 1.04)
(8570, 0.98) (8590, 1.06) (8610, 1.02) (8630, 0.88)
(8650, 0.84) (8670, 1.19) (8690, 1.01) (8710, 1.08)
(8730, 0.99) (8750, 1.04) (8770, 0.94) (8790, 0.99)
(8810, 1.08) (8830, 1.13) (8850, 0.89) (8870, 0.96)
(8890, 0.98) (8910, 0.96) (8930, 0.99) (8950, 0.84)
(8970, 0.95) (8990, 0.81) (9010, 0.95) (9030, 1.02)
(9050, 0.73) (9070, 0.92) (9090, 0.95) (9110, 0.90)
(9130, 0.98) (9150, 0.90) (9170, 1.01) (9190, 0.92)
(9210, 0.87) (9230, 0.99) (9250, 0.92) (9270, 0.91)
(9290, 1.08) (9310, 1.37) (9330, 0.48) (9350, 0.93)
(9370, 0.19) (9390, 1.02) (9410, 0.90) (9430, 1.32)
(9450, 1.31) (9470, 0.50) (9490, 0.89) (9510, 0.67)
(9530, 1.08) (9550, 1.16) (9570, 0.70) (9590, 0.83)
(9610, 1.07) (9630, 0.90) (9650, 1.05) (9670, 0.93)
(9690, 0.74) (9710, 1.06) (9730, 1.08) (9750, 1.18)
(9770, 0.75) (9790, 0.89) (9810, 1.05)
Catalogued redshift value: 0.435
